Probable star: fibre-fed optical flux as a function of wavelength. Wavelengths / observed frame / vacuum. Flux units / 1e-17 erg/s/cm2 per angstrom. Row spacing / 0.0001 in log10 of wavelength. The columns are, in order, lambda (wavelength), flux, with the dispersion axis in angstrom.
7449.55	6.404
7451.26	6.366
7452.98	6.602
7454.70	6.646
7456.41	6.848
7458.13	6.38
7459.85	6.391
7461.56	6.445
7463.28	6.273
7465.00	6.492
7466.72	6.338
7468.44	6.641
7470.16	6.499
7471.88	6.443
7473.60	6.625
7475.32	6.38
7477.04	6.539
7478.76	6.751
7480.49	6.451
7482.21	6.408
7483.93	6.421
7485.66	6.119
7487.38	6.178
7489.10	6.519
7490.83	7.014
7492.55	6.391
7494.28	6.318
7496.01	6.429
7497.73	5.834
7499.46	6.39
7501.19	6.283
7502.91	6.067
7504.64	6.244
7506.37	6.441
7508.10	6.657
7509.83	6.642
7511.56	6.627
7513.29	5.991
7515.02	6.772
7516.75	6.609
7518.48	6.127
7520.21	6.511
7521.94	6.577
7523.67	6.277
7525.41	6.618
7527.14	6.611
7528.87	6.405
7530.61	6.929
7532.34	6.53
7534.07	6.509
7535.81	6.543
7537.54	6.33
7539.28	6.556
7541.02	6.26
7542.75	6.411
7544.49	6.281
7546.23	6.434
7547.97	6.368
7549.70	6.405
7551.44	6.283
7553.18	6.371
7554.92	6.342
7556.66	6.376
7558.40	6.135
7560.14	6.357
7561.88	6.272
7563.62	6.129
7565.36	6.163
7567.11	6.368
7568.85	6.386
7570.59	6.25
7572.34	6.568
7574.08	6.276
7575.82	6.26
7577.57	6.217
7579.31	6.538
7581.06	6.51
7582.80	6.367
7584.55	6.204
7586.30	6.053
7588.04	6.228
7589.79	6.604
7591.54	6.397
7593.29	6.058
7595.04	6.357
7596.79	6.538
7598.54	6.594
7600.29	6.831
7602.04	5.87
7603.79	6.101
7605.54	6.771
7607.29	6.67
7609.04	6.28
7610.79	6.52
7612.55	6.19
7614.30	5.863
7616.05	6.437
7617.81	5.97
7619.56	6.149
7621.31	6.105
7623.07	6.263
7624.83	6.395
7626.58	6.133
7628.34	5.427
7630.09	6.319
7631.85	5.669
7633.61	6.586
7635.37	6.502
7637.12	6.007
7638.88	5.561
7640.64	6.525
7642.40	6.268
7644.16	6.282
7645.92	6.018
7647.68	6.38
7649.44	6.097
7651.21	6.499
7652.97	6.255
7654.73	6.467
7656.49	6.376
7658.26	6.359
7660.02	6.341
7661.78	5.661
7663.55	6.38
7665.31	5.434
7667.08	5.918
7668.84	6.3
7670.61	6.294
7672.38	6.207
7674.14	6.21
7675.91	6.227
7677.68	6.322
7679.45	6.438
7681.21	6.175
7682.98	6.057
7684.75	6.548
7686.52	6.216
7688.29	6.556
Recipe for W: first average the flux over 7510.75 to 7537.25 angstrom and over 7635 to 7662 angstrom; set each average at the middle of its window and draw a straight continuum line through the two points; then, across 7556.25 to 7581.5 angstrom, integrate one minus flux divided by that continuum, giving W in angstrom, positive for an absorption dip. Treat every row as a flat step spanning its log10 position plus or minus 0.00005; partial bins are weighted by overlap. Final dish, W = 0.37 angstrom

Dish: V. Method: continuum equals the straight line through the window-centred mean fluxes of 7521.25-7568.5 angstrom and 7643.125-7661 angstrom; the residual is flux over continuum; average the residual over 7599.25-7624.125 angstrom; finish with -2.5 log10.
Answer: 0.01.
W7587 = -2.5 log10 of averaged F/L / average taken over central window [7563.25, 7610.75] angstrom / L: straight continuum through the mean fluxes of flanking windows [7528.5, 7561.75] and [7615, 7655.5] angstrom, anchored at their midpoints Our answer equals -0.01 mag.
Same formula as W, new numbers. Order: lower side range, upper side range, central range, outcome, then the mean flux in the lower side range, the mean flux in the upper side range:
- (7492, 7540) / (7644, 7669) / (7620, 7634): 0.3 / 6.44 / 6.18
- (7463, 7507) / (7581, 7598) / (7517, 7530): -0.2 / 6.4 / 6.33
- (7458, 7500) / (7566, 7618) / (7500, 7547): -0.4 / 6.43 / 6.35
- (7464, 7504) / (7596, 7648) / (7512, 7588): -0.6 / 6.41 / 6.24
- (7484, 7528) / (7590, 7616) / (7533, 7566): 0.2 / 6.41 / 6.37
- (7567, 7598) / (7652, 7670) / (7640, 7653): -0.2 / 6.34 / 6.15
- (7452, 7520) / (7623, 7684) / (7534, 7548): -0.1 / 6.44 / 6.18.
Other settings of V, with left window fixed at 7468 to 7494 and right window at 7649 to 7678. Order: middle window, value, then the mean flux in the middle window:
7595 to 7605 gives -0.02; 6.4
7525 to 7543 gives -0.02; 6.52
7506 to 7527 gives -0.01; 6.49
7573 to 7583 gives -0.01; 6.37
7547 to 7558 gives 0.00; 6.35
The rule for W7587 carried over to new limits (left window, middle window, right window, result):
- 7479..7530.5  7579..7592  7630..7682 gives -0.01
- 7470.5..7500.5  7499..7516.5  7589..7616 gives 0.00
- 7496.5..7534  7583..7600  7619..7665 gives -0.01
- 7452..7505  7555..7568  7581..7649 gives 0.01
